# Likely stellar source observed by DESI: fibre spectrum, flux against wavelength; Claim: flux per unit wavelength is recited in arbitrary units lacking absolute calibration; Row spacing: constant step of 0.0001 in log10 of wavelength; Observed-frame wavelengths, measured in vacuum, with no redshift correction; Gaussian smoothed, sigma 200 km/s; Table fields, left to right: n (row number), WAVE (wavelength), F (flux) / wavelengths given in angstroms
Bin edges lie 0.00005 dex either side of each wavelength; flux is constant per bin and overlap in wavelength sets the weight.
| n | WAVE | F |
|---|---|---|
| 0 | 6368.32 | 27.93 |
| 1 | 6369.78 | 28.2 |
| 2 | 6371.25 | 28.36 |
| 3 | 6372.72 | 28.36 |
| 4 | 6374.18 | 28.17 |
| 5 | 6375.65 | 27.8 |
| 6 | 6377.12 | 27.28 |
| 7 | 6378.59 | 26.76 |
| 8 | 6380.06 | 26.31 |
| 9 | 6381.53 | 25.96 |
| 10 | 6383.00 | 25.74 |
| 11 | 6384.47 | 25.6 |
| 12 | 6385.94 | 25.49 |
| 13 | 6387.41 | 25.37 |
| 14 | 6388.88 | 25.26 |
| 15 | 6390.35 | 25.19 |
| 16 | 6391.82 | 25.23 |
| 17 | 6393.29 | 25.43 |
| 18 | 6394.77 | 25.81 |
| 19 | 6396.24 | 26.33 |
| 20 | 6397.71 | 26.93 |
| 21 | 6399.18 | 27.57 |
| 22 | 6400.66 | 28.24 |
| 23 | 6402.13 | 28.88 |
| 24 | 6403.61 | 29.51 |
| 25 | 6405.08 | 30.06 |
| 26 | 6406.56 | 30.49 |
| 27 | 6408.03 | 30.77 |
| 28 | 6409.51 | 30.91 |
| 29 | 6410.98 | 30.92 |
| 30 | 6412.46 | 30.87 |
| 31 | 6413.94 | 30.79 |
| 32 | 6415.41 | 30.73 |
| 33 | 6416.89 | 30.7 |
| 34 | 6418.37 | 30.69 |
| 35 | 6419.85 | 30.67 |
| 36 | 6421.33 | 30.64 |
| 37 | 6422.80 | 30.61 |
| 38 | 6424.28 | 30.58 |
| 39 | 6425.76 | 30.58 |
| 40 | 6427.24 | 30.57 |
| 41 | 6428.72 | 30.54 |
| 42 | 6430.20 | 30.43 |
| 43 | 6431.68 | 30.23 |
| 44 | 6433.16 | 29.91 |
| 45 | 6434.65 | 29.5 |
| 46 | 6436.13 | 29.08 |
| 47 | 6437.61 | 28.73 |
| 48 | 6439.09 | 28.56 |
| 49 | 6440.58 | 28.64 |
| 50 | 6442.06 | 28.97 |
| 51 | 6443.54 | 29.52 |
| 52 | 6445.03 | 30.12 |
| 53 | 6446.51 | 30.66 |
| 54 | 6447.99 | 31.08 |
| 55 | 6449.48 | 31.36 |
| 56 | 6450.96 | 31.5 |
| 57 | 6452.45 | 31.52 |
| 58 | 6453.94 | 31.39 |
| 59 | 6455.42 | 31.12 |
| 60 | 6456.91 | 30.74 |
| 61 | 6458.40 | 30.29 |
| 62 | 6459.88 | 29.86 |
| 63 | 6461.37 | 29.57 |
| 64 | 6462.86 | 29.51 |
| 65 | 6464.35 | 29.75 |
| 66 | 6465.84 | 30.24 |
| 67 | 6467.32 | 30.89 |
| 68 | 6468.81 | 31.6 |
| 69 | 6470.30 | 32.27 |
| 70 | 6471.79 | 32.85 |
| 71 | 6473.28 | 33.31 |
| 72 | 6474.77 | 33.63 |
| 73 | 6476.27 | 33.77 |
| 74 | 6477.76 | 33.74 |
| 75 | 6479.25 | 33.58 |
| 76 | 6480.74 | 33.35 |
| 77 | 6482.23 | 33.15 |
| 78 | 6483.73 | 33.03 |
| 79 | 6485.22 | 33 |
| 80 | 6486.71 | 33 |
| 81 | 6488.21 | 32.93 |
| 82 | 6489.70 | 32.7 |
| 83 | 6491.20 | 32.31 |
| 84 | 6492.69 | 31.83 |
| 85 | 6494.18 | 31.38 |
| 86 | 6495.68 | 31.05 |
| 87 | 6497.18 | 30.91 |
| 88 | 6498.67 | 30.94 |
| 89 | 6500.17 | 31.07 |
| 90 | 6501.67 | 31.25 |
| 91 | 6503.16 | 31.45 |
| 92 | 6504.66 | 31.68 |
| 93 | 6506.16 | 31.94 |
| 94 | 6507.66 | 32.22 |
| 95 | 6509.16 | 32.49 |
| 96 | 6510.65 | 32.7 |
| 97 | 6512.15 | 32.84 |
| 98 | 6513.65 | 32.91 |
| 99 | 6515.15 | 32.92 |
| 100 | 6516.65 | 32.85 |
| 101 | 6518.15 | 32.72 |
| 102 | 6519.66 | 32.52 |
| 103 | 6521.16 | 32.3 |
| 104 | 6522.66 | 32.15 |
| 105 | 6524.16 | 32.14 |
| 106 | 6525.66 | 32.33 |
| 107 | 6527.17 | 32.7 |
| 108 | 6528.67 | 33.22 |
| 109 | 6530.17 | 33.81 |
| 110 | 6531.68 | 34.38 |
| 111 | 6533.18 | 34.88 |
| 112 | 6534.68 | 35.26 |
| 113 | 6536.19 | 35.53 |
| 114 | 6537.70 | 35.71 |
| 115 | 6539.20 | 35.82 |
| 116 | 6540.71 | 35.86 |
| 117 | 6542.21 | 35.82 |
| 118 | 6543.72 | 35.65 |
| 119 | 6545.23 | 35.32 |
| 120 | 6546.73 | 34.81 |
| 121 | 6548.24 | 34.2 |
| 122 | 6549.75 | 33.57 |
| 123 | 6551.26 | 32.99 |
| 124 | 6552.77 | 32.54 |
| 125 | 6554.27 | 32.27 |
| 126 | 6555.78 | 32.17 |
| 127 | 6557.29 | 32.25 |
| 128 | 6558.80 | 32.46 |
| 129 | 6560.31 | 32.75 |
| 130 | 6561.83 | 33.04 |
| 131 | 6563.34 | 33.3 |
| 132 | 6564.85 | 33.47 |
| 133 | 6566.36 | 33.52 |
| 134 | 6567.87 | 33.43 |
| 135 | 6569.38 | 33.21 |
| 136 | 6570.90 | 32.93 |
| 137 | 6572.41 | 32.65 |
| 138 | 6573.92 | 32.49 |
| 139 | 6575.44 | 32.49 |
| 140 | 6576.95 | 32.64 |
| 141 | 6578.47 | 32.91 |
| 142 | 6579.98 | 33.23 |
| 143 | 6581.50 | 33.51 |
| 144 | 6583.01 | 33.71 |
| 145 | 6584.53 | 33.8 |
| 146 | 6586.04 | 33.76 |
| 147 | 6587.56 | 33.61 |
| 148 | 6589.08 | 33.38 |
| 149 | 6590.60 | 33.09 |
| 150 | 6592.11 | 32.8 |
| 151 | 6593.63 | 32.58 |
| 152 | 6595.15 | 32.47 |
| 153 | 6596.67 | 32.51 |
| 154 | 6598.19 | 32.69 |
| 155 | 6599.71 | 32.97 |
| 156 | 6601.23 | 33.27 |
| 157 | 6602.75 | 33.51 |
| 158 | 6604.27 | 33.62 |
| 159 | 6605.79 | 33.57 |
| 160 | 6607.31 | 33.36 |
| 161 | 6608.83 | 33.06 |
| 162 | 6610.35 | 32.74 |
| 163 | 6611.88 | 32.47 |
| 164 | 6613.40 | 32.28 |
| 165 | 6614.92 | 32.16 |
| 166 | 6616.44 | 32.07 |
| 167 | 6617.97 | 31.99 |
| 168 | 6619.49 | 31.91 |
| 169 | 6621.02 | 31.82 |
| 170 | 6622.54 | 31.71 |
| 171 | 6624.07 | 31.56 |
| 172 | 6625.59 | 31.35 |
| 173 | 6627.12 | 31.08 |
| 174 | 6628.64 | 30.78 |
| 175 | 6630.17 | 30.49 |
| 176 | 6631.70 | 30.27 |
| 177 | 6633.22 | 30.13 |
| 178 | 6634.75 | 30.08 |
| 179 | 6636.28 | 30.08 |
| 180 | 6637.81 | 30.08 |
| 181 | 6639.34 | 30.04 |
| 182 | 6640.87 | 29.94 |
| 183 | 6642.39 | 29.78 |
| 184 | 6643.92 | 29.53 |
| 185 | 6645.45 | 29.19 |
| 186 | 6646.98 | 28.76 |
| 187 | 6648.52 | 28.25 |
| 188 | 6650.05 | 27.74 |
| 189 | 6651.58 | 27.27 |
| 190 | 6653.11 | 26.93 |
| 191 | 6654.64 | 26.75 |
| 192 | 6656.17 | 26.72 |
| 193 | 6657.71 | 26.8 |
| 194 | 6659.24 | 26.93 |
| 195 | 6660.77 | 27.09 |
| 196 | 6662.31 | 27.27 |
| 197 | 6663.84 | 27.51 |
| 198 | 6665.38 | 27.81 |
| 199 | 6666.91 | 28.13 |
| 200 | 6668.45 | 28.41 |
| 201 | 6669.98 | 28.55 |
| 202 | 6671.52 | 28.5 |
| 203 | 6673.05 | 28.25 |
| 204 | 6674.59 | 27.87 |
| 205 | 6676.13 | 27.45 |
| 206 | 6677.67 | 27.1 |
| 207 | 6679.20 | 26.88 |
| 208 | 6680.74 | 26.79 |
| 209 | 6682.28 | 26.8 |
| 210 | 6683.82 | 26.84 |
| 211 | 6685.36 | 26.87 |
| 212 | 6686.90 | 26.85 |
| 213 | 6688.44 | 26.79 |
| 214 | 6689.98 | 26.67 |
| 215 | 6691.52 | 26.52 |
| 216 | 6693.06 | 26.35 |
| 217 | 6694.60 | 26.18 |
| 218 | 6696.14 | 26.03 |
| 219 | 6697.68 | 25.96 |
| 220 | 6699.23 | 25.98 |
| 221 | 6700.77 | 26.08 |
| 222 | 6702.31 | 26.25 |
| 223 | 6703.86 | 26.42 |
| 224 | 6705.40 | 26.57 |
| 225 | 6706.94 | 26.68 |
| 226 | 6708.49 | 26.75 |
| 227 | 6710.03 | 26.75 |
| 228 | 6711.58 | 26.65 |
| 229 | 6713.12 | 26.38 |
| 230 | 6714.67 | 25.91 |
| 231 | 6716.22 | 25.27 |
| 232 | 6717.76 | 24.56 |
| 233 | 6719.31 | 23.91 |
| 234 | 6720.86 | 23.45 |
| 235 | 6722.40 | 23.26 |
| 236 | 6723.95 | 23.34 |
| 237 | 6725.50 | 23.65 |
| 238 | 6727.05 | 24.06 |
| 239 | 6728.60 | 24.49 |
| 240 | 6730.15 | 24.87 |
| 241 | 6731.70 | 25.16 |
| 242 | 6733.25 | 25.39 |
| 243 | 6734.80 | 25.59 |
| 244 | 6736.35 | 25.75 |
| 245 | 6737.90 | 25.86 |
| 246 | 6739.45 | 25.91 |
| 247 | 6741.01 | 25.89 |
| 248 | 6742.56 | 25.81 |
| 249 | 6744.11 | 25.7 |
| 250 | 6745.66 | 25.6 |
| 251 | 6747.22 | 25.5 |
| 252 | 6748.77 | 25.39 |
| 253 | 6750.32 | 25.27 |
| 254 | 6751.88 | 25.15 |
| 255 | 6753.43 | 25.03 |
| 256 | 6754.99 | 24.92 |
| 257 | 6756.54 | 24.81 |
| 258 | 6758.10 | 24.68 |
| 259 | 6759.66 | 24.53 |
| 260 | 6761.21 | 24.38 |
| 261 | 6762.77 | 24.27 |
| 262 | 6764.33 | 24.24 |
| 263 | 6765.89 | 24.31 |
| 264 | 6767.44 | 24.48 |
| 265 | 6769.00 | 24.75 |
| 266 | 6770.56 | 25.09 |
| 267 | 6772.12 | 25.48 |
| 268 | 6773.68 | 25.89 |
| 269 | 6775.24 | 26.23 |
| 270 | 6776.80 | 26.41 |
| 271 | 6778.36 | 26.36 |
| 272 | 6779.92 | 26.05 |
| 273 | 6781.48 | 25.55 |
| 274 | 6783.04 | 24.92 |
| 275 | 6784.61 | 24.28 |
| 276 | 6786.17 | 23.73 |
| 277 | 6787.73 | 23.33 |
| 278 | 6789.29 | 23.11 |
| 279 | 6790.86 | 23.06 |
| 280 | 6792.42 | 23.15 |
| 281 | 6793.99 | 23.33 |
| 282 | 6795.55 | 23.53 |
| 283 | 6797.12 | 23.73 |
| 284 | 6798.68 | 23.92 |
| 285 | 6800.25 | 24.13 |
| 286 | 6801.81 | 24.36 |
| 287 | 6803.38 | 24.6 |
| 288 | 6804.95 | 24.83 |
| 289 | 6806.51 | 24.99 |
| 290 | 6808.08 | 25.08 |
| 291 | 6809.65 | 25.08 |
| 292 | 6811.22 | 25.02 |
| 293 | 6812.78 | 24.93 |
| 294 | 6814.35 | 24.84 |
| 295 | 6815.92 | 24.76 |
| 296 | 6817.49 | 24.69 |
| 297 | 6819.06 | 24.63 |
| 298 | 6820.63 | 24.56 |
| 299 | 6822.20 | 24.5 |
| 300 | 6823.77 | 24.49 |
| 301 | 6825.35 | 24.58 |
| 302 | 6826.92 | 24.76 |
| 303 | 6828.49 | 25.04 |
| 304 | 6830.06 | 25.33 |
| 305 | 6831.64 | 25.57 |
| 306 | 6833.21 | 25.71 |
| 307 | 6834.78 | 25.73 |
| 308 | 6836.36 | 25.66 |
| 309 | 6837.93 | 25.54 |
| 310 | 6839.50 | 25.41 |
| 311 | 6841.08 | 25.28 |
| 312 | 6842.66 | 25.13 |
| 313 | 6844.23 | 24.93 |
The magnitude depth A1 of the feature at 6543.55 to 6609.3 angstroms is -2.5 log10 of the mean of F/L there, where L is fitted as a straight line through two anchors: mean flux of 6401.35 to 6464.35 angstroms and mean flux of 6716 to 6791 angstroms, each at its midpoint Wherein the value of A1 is -0.19 mag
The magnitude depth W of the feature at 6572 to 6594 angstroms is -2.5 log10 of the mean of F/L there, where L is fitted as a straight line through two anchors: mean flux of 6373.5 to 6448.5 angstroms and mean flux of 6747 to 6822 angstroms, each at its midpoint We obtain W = -0.23 mag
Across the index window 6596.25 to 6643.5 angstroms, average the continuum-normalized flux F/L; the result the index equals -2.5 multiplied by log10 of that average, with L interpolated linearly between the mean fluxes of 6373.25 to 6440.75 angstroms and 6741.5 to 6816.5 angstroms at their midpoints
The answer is -0.198 mag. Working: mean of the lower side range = 28.6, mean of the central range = 31.7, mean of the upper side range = 24.8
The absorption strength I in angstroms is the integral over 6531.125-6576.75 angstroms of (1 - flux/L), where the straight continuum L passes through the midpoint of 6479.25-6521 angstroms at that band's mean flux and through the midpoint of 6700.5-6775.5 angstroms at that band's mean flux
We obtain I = -4.6 angstroms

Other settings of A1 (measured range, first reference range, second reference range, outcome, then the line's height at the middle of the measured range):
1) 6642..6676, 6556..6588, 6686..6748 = 0.028 mag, 28.6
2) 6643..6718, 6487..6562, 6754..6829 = 0.042 mag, 28.1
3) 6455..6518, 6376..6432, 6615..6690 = -0.121 mag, 28.6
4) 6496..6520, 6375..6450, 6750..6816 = -0.158 mag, 27.7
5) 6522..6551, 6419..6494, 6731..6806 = -0.164 mag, 29.5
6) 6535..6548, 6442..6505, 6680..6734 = -0.186 mag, 29.9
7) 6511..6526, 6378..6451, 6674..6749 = -0.171 mag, 27.8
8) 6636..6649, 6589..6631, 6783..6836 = 0.057 mag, 31.1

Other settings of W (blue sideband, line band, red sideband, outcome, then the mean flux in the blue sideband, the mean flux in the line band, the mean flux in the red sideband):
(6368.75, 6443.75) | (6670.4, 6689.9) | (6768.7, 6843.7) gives -0.050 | 28.6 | 27.2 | 24.8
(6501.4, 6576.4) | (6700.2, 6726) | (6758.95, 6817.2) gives 0.075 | 33.3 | 25.4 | 24.6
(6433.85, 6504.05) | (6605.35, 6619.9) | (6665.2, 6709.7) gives -0.147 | 31.3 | 32.6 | 27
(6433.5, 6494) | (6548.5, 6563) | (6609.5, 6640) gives -0.049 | 31.3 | 32.7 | 31.3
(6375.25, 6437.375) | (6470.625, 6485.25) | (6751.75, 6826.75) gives -0.194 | 28.6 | 33.3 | 24.6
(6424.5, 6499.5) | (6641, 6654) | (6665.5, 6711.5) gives -0.030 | 31.2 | 28.5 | 26.9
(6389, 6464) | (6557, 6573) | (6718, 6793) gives -0.194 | 29.6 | 33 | 24.8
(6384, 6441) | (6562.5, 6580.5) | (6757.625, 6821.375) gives -0.215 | 28.9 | 33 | 24.6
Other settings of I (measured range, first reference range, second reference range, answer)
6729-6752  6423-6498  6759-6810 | -0.04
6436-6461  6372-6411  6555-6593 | -0.91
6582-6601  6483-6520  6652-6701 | -2.30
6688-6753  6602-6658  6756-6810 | 3.52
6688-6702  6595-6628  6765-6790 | 1.19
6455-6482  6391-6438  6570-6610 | -0.99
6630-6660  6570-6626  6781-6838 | 2.14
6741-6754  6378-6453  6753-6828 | -0.17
